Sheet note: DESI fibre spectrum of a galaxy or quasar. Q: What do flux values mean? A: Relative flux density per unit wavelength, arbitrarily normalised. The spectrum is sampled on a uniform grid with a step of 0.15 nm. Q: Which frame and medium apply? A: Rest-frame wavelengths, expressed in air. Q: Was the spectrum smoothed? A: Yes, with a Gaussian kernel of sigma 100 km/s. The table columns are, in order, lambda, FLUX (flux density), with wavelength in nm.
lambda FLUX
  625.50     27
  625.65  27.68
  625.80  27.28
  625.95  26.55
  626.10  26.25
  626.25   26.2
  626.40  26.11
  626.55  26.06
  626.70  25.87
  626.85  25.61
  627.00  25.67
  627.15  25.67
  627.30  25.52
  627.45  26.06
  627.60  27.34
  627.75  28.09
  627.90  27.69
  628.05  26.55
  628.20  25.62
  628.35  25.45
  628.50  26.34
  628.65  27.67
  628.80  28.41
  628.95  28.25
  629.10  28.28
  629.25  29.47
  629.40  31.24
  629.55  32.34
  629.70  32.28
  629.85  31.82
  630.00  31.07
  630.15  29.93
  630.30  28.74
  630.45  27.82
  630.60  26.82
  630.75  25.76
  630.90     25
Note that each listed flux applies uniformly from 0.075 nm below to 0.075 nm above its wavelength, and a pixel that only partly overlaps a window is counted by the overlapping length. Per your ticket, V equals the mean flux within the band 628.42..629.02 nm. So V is 27.6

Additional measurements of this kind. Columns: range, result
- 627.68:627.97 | 27.9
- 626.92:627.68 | 26.1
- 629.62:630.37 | 30.8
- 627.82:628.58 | 26.4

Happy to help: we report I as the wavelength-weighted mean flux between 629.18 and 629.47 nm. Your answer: 30.4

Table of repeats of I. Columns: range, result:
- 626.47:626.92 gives 25.9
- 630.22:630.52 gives 28.3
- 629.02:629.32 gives 28.9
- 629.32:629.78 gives 31.9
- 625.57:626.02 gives 27.2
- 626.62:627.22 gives 25.7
